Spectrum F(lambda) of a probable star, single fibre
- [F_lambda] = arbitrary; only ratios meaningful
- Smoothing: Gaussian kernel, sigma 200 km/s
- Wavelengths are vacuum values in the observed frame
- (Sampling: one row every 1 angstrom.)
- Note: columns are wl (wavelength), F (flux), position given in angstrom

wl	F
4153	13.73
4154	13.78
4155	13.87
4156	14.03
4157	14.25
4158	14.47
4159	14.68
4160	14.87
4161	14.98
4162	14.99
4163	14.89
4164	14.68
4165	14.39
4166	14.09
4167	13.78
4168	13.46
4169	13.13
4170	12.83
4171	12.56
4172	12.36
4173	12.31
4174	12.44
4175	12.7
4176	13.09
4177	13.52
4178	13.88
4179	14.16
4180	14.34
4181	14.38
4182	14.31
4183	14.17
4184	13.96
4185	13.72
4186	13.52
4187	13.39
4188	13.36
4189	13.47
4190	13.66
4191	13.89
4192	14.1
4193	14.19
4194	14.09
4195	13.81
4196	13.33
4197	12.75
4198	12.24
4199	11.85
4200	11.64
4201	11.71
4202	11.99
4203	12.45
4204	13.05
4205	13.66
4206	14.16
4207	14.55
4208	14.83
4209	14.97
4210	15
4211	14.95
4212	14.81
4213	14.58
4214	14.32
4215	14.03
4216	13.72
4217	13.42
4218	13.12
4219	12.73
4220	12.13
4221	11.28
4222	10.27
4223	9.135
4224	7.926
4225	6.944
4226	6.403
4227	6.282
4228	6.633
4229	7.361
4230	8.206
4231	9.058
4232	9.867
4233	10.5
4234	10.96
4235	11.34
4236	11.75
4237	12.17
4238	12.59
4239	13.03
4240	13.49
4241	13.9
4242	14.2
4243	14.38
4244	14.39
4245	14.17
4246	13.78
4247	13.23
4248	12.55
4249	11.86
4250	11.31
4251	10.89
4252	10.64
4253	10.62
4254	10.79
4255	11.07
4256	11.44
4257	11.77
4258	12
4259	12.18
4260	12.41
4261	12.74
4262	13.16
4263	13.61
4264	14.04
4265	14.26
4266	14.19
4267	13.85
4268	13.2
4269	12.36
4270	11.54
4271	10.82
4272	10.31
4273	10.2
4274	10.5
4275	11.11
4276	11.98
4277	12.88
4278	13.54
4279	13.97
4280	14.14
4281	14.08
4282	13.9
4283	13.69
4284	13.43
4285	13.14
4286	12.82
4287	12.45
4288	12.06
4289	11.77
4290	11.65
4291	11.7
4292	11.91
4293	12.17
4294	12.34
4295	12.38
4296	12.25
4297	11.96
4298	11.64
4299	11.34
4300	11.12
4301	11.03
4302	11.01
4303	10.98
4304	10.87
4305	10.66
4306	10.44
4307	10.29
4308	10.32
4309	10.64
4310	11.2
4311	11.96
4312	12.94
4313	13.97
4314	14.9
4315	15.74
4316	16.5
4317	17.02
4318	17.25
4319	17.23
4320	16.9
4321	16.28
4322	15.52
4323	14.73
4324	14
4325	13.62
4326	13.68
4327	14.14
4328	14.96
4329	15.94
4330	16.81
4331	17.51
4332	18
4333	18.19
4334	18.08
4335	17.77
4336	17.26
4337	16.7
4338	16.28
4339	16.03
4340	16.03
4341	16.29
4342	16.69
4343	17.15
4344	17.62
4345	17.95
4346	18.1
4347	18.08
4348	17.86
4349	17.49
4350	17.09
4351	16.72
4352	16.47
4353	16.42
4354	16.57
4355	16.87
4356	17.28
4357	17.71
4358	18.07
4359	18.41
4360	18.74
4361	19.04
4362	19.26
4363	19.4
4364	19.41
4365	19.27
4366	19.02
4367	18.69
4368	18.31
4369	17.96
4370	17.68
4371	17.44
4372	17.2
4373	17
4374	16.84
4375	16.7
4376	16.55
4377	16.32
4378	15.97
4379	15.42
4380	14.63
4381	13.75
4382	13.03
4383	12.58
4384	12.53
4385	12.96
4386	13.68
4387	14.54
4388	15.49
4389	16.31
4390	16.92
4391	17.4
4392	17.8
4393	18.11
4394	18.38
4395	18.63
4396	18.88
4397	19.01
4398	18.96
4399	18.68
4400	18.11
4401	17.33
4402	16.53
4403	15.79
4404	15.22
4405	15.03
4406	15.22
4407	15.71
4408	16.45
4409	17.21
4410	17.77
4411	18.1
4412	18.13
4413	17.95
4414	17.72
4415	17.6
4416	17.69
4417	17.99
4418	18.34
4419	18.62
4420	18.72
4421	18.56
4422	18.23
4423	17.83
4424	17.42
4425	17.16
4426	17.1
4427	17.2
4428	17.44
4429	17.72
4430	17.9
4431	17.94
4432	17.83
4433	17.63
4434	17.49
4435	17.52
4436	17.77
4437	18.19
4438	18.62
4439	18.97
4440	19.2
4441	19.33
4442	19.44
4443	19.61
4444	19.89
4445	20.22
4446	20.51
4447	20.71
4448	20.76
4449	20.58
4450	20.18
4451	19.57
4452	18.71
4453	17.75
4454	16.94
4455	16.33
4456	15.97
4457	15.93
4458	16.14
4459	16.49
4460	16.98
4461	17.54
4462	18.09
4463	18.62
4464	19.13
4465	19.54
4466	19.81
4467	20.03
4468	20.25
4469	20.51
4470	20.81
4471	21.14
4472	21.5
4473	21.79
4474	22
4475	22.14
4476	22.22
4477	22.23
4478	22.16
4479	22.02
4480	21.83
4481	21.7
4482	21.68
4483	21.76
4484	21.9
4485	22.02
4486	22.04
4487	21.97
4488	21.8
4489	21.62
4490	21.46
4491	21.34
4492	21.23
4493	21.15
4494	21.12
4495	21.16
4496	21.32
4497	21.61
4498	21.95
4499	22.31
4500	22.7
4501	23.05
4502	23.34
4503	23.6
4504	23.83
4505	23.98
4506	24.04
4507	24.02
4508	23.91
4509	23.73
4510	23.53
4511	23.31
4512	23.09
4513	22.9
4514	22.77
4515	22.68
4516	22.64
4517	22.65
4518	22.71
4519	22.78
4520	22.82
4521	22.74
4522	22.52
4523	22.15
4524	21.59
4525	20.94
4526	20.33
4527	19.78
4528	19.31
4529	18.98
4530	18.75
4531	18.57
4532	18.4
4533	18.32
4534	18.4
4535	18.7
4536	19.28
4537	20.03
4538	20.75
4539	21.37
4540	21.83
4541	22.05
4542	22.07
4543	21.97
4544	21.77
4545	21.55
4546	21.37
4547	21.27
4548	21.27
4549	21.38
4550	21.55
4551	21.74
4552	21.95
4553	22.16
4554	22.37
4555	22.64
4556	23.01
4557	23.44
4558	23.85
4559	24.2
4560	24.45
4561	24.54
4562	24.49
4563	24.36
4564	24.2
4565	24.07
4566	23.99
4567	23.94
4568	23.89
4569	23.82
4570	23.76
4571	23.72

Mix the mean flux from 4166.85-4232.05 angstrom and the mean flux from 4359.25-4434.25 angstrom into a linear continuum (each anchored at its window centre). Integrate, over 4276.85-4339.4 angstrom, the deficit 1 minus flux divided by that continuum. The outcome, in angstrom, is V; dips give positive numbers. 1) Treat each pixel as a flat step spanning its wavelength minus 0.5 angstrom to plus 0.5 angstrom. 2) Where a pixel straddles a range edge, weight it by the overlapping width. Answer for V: 5.47 angstrom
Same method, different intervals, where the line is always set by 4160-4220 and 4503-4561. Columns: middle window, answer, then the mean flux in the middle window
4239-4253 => 1.94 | 12.9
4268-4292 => 5.23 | 12.4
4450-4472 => 1.81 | 18.5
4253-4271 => 3.34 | 12.5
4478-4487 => -0.53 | 21.9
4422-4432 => 0.91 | 17.6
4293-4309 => 4.95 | 11.3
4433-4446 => 0.51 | 18.9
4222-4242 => 6.38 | 9.99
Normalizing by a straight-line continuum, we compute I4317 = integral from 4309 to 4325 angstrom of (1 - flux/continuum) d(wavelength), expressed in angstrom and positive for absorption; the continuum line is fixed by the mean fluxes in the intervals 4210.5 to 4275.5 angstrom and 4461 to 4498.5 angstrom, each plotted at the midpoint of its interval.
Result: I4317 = -0.2 angstrom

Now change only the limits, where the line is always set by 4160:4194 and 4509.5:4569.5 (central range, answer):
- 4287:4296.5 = 2.5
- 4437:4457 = 0.8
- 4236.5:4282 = 8.8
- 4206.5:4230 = 4.8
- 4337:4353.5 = 0.5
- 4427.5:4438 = 0.9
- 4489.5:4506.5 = -1.0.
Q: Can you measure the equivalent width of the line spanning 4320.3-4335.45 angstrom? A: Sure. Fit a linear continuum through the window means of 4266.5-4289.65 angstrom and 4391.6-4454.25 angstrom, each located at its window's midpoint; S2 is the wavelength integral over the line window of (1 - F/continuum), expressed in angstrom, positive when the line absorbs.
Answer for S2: -1.6 angstrom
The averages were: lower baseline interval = 12.5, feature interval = 16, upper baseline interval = 18.1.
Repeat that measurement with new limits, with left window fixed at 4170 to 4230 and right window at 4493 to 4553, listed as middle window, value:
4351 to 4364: -0.6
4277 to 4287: 0.9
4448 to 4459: 1.0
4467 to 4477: -0.5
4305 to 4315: 2.4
